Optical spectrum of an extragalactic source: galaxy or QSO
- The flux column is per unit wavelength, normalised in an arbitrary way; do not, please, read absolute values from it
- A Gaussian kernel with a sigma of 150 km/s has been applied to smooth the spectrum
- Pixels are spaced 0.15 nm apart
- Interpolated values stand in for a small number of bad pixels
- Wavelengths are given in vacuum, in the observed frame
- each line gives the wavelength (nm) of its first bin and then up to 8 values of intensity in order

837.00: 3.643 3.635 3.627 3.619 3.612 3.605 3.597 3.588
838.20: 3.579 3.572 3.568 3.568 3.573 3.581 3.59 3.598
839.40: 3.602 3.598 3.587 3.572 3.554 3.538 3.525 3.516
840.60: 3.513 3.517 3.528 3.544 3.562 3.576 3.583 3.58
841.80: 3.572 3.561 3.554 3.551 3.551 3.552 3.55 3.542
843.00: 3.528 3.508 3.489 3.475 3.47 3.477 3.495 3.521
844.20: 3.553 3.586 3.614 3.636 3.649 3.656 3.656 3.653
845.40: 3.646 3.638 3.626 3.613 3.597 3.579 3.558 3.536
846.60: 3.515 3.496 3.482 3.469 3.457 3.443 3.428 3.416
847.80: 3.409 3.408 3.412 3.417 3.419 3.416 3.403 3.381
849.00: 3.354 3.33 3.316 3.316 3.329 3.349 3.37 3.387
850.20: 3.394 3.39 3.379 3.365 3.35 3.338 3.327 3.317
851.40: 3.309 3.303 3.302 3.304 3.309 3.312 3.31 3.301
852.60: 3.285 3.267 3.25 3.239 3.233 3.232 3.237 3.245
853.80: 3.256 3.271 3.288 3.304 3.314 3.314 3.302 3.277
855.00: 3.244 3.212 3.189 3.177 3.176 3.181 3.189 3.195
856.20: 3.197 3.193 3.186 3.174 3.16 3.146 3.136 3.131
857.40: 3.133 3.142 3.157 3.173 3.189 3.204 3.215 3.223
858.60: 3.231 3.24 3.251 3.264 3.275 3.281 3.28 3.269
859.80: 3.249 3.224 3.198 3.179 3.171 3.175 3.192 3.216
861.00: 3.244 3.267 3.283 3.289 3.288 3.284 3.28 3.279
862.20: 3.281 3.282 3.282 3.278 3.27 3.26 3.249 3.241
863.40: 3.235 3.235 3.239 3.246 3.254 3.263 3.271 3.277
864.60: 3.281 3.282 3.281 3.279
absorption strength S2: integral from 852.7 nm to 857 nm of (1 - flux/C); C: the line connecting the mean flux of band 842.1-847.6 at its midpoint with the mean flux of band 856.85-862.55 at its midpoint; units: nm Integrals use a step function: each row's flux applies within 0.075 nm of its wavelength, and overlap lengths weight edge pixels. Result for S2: 0.13 nm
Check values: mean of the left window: 3.55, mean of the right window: 3.23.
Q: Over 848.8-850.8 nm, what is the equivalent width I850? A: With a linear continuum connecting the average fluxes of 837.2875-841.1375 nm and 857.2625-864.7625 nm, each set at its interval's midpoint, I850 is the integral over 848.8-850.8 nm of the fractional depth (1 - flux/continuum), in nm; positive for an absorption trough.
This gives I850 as 0.03 nm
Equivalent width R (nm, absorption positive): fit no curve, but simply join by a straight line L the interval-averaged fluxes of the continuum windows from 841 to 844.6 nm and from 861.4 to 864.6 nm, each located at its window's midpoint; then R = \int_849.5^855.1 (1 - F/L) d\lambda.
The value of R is 0.18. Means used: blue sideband 3.54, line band 3.31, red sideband 3.27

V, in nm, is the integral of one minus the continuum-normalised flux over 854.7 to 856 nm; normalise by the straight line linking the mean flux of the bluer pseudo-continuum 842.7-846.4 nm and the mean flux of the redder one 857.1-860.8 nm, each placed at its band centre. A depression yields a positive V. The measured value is 0.04 nm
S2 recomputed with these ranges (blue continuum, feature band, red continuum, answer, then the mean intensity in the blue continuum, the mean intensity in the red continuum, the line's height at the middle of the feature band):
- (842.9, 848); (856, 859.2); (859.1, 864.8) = 0.13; 3.54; 3.25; 3.33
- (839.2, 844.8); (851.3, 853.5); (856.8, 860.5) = 0.04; 3.55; 3.21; 3.33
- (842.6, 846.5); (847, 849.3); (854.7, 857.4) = 0.03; 3.57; 3.19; 3.45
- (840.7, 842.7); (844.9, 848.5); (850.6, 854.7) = -0.09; 3.56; 3.29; 3.44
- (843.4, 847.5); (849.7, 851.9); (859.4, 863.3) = 0.07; 3.56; 3.25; 3.45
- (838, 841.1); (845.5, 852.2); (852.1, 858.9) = -0.09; 3.56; 3.22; 3.36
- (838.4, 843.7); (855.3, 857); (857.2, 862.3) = 0.06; 3.55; 3.23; 3.29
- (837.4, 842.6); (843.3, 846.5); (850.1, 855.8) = -0.11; 3.57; 3.29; 3.46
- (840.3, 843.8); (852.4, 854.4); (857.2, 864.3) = 0.05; 3.53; 3.24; 3.35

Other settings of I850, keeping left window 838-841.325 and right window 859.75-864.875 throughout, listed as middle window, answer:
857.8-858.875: 0.03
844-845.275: -0.04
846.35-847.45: -0.01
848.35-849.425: 0.02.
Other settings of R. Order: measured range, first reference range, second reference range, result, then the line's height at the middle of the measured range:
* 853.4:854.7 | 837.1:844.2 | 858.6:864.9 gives 0.03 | 3.36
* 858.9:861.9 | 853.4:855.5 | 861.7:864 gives 0.02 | 3.26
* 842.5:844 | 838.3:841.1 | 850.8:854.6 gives -0.01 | 3.49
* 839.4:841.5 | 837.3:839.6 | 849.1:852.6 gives 0.00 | 3.55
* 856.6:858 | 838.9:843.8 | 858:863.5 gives 0.06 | 3.3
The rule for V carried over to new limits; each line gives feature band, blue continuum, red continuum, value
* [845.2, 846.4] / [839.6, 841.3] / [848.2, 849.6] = -0.06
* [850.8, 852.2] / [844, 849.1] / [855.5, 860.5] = 0.03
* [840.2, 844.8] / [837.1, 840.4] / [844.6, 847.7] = 0.04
